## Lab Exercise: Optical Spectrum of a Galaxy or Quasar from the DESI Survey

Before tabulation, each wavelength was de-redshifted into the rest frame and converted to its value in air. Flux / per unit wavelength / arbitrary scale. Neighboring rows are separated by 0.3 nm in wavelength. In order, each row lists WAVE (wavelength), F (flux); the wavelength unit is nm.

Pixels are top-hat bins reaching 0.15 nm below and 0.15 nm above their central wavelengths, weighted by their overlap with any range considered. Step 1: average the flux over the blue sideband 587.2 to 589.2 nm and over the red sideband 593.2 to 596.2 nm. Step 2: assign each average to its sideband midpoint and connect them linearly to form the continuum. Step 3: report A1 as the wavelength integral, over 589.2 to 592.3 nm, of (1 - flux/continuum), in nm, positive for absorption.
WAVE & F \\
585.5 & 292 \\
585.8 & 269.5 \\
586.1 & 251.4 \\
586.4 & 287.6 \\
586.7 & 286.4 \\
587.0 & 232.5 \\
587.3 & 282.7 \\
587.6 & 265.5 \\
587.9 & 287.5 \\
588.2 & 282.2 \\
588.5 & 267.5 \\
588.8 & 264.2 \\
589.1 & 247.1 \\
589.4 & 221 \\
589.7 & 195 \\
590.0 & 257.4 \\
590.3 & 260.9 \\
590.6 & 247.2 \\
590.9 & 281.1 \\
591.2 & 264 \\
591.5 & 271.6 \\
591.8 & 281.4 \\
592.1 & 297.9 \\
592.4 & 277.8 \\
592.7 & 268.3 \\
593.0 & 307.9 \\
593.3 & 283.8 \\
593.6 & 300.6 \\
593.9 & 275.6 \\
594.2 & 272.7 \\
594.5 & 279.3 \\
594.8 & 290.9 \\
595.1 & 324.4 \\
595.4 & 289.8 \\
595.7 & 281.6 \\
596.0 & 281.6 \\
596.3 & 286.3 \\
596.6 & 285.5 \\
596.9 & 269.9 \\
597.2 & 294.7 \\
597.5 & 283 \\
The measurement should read 0.22 nm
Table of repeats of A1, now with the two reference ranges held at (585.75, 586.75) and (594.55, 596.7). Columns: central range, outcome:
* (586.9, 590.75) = 0.32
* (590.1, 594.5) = 0.11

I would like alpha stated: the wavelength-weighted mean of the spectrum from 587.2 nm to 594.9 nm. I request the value 270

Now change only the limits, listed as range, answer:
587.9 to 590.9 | 253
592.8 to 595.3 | 291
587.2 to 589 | 274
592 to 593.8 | 289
